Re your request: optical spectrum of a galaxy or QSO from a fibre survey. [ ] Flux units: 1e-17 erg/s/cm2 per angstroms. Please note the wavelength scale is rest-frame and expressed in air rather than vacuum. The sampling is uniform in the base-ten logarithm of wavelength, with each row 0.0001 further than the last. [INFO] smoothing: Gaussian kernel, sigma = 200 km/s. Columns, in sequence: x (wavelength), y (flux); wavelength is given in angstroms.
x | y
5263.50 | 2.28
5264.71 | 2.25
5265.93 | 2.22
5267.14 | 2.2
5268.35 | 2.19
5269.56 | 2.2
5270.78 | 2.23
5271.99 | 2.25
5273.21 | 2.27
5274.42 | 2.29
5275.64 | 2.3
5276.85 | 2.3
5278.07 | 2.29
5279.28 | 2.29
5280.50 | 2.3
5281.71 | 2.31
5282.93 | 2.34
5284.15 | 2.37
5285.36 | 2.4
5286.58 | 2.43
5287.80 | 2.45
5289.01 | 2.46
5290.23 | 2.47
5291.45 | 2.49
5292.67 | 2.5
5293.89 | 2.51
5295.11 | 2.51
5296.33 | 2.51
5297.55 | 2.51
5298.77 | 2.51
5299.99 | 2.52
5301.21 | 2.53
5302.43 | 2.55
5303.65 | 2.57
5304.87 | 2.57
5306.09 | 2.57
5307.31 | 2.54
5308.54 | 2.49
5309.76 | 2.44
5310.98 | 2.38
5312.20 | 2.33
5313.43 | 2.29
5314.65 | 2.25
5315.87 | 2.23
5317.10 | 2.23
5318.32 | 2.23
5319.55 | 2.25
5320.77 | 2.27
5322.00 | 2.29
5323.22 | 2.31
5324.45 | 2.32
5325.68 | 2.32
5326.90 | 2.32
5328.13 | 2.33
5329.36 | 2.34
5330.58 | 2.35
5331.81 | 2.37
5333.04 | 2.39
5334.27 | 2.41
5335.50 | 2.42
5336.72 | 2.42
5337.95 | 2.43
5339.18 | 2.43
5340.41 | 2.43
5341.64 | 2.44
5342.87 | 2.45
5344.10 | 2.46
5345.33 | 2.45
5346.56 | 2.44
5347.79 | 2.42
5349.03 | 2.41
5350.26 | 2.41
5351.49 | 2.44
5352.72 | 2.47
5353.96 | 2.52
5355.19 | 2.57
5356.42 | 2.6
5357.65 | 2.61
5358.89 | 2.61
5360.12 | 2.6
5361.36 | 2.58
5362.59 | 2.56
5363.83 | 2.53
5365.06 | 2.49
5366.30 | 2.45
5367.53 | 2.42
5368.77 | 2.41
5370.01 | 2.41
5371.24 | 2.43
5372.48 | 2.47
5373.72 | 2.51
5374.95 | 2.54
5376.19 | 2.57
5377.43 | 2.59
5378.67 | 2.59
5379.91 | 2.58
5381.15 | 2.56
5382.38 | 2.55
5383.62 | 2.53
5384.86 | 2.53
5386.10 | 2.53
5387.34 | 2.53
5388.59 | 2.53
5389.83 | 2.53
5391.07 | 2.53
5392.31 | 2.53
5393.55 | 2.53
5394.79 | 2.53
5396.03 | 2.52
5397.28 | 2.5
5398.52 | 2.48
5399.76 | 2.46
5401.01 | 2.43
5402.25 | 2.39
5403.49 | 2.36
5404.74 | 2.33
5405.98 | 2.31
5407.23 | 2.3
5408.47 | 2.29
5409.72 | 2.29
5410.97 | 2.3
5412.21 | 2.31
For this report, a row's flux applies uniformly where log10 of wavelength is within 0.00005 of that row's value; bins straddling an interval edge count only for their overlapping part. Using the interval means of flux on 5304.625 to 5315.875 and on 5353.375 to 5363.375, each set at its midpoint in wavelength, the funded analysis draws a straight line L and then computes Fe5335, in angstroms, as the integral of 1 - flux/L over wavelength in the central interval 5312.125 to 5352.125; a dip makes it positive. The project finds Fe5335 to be 2.1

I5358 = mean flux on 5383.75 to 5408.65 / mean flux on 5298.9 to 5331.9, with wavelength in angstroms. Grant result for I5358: 1.03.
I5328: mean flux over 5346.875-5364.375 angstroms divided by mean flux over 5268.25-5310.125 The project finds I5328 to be 1.04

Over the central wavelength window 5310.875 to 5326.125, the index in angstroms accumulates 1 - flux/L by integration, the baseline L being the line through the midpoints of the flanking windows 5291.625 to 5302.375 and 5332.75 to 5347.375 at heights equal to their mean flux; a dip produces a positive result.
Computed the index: 1.2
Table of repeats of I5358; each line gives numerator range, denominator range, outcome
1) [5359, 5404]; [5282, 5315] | 1.02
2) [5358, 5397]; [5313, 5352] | 1.07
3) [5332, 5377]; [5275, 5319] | 1.03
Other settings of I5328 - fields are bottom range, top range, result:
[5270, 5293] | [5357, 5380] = 1.07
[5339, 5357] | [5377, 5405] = 1.02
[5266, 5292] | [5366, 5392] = 1.08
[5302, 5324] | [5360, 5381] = 1.06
